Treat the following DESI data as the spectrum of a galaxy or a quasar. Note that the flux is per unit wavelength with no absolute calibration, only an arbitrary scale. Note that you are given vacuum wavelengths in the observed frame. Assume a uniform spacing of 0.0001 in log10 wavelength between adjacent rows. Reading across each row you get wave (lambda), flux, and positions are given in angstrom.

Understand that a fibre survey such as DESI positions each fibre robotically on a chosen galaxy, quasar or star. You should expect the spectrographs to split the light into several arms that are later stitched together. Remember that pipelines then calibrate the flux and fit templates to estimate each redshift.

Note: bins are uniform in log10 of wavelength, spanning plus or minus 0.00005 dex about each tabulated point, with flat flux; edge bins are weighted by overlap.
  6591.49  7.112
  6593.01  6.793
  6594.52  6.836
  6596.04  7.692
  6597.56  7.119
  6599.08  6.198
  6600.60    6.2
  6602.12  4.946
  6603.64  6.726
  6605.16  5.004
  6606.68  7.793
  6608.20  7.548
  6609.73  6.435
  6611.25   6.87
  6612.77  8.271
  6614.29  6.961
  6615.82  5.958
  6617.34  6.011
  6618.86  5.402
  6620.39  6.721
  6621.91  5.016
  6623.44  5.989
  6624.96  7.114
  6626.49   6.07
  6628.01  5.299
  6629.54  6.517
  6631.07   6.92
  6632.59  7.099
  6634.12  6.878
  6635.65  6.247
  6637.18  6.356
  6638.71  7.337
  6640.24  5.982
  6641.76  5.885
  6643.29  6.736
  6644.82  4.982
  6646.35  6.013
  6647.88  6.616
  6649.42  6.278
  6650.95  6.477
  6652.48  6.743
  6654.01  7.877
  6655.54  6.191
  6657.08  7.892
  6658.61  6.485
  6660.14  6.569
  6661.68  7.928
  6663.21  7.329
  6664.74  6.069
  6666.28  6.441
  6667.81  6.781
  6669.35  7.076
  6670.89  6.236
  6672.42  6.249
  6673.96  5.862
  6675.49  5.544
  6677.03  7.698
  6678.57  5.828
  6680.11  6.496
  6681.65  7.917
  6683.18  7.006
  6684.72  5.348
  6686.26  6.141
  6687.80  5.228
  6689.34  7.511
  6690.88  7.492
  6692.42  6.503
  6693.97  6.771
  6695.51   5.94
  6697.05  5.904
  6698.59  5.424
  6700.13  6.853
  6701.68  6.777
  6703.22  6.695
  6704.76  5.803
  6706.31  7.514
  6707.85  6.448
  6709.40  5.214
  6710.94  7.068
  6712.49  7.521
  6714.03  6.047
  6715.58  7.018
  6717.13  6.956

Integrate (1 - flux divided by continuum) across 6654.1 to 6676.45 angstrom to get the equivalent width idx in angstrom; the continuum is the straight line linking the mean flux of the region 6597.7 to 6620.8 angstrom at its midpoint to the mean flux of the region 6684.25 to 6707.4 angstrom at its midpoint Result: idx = -0.8 angstrom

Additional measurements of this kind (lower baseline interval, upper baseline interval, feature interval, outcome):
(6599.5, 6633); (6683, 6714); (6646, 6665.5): -1.2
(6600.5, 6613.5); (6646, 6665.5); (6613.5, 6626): 1.0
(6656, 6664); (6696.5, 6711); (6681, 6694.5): 0.0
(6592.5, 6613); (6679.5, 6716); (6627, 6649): 1.0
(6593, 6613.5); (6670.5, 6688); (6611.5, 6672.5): 0.0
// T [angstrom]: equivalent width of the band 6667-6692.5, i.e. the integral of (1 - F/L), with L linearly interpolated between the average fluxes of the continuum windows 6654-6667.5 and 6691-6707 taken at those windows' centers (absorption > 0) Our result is 0.62 angstrom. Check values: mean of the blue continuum 6.92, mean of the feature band 6.53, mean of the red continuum 6.45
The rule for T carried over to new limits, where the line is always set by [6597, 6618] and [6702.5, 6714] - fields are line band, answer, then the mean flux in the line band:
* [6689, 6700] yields 0.1 angstrom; 6.49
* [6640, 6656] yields 0.5 angstrom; 6.36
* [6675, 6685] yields -0.1 angstrom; 6.63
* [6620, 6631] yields 0.7 angstrom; 6.13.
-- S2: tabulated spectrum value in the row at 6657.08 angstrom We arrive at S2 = 7.892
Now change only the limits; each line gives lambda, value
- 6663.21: 7.329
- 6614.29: 6.961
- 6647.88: 6.616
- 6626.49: 6.07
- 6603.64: 6.726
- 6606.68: 7.793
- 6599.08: 6.198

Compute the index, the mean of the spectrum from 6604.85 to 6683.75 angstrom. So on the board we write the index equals 6.57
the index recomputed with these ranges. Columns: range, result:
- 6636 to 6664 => 6.64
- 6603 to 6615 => 6.95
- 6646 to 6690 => 6.62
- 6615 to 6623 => 5.83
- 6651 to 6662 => 7.02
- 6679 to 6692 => 6.62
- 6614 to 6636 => 6.27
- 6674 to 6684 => 6.68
